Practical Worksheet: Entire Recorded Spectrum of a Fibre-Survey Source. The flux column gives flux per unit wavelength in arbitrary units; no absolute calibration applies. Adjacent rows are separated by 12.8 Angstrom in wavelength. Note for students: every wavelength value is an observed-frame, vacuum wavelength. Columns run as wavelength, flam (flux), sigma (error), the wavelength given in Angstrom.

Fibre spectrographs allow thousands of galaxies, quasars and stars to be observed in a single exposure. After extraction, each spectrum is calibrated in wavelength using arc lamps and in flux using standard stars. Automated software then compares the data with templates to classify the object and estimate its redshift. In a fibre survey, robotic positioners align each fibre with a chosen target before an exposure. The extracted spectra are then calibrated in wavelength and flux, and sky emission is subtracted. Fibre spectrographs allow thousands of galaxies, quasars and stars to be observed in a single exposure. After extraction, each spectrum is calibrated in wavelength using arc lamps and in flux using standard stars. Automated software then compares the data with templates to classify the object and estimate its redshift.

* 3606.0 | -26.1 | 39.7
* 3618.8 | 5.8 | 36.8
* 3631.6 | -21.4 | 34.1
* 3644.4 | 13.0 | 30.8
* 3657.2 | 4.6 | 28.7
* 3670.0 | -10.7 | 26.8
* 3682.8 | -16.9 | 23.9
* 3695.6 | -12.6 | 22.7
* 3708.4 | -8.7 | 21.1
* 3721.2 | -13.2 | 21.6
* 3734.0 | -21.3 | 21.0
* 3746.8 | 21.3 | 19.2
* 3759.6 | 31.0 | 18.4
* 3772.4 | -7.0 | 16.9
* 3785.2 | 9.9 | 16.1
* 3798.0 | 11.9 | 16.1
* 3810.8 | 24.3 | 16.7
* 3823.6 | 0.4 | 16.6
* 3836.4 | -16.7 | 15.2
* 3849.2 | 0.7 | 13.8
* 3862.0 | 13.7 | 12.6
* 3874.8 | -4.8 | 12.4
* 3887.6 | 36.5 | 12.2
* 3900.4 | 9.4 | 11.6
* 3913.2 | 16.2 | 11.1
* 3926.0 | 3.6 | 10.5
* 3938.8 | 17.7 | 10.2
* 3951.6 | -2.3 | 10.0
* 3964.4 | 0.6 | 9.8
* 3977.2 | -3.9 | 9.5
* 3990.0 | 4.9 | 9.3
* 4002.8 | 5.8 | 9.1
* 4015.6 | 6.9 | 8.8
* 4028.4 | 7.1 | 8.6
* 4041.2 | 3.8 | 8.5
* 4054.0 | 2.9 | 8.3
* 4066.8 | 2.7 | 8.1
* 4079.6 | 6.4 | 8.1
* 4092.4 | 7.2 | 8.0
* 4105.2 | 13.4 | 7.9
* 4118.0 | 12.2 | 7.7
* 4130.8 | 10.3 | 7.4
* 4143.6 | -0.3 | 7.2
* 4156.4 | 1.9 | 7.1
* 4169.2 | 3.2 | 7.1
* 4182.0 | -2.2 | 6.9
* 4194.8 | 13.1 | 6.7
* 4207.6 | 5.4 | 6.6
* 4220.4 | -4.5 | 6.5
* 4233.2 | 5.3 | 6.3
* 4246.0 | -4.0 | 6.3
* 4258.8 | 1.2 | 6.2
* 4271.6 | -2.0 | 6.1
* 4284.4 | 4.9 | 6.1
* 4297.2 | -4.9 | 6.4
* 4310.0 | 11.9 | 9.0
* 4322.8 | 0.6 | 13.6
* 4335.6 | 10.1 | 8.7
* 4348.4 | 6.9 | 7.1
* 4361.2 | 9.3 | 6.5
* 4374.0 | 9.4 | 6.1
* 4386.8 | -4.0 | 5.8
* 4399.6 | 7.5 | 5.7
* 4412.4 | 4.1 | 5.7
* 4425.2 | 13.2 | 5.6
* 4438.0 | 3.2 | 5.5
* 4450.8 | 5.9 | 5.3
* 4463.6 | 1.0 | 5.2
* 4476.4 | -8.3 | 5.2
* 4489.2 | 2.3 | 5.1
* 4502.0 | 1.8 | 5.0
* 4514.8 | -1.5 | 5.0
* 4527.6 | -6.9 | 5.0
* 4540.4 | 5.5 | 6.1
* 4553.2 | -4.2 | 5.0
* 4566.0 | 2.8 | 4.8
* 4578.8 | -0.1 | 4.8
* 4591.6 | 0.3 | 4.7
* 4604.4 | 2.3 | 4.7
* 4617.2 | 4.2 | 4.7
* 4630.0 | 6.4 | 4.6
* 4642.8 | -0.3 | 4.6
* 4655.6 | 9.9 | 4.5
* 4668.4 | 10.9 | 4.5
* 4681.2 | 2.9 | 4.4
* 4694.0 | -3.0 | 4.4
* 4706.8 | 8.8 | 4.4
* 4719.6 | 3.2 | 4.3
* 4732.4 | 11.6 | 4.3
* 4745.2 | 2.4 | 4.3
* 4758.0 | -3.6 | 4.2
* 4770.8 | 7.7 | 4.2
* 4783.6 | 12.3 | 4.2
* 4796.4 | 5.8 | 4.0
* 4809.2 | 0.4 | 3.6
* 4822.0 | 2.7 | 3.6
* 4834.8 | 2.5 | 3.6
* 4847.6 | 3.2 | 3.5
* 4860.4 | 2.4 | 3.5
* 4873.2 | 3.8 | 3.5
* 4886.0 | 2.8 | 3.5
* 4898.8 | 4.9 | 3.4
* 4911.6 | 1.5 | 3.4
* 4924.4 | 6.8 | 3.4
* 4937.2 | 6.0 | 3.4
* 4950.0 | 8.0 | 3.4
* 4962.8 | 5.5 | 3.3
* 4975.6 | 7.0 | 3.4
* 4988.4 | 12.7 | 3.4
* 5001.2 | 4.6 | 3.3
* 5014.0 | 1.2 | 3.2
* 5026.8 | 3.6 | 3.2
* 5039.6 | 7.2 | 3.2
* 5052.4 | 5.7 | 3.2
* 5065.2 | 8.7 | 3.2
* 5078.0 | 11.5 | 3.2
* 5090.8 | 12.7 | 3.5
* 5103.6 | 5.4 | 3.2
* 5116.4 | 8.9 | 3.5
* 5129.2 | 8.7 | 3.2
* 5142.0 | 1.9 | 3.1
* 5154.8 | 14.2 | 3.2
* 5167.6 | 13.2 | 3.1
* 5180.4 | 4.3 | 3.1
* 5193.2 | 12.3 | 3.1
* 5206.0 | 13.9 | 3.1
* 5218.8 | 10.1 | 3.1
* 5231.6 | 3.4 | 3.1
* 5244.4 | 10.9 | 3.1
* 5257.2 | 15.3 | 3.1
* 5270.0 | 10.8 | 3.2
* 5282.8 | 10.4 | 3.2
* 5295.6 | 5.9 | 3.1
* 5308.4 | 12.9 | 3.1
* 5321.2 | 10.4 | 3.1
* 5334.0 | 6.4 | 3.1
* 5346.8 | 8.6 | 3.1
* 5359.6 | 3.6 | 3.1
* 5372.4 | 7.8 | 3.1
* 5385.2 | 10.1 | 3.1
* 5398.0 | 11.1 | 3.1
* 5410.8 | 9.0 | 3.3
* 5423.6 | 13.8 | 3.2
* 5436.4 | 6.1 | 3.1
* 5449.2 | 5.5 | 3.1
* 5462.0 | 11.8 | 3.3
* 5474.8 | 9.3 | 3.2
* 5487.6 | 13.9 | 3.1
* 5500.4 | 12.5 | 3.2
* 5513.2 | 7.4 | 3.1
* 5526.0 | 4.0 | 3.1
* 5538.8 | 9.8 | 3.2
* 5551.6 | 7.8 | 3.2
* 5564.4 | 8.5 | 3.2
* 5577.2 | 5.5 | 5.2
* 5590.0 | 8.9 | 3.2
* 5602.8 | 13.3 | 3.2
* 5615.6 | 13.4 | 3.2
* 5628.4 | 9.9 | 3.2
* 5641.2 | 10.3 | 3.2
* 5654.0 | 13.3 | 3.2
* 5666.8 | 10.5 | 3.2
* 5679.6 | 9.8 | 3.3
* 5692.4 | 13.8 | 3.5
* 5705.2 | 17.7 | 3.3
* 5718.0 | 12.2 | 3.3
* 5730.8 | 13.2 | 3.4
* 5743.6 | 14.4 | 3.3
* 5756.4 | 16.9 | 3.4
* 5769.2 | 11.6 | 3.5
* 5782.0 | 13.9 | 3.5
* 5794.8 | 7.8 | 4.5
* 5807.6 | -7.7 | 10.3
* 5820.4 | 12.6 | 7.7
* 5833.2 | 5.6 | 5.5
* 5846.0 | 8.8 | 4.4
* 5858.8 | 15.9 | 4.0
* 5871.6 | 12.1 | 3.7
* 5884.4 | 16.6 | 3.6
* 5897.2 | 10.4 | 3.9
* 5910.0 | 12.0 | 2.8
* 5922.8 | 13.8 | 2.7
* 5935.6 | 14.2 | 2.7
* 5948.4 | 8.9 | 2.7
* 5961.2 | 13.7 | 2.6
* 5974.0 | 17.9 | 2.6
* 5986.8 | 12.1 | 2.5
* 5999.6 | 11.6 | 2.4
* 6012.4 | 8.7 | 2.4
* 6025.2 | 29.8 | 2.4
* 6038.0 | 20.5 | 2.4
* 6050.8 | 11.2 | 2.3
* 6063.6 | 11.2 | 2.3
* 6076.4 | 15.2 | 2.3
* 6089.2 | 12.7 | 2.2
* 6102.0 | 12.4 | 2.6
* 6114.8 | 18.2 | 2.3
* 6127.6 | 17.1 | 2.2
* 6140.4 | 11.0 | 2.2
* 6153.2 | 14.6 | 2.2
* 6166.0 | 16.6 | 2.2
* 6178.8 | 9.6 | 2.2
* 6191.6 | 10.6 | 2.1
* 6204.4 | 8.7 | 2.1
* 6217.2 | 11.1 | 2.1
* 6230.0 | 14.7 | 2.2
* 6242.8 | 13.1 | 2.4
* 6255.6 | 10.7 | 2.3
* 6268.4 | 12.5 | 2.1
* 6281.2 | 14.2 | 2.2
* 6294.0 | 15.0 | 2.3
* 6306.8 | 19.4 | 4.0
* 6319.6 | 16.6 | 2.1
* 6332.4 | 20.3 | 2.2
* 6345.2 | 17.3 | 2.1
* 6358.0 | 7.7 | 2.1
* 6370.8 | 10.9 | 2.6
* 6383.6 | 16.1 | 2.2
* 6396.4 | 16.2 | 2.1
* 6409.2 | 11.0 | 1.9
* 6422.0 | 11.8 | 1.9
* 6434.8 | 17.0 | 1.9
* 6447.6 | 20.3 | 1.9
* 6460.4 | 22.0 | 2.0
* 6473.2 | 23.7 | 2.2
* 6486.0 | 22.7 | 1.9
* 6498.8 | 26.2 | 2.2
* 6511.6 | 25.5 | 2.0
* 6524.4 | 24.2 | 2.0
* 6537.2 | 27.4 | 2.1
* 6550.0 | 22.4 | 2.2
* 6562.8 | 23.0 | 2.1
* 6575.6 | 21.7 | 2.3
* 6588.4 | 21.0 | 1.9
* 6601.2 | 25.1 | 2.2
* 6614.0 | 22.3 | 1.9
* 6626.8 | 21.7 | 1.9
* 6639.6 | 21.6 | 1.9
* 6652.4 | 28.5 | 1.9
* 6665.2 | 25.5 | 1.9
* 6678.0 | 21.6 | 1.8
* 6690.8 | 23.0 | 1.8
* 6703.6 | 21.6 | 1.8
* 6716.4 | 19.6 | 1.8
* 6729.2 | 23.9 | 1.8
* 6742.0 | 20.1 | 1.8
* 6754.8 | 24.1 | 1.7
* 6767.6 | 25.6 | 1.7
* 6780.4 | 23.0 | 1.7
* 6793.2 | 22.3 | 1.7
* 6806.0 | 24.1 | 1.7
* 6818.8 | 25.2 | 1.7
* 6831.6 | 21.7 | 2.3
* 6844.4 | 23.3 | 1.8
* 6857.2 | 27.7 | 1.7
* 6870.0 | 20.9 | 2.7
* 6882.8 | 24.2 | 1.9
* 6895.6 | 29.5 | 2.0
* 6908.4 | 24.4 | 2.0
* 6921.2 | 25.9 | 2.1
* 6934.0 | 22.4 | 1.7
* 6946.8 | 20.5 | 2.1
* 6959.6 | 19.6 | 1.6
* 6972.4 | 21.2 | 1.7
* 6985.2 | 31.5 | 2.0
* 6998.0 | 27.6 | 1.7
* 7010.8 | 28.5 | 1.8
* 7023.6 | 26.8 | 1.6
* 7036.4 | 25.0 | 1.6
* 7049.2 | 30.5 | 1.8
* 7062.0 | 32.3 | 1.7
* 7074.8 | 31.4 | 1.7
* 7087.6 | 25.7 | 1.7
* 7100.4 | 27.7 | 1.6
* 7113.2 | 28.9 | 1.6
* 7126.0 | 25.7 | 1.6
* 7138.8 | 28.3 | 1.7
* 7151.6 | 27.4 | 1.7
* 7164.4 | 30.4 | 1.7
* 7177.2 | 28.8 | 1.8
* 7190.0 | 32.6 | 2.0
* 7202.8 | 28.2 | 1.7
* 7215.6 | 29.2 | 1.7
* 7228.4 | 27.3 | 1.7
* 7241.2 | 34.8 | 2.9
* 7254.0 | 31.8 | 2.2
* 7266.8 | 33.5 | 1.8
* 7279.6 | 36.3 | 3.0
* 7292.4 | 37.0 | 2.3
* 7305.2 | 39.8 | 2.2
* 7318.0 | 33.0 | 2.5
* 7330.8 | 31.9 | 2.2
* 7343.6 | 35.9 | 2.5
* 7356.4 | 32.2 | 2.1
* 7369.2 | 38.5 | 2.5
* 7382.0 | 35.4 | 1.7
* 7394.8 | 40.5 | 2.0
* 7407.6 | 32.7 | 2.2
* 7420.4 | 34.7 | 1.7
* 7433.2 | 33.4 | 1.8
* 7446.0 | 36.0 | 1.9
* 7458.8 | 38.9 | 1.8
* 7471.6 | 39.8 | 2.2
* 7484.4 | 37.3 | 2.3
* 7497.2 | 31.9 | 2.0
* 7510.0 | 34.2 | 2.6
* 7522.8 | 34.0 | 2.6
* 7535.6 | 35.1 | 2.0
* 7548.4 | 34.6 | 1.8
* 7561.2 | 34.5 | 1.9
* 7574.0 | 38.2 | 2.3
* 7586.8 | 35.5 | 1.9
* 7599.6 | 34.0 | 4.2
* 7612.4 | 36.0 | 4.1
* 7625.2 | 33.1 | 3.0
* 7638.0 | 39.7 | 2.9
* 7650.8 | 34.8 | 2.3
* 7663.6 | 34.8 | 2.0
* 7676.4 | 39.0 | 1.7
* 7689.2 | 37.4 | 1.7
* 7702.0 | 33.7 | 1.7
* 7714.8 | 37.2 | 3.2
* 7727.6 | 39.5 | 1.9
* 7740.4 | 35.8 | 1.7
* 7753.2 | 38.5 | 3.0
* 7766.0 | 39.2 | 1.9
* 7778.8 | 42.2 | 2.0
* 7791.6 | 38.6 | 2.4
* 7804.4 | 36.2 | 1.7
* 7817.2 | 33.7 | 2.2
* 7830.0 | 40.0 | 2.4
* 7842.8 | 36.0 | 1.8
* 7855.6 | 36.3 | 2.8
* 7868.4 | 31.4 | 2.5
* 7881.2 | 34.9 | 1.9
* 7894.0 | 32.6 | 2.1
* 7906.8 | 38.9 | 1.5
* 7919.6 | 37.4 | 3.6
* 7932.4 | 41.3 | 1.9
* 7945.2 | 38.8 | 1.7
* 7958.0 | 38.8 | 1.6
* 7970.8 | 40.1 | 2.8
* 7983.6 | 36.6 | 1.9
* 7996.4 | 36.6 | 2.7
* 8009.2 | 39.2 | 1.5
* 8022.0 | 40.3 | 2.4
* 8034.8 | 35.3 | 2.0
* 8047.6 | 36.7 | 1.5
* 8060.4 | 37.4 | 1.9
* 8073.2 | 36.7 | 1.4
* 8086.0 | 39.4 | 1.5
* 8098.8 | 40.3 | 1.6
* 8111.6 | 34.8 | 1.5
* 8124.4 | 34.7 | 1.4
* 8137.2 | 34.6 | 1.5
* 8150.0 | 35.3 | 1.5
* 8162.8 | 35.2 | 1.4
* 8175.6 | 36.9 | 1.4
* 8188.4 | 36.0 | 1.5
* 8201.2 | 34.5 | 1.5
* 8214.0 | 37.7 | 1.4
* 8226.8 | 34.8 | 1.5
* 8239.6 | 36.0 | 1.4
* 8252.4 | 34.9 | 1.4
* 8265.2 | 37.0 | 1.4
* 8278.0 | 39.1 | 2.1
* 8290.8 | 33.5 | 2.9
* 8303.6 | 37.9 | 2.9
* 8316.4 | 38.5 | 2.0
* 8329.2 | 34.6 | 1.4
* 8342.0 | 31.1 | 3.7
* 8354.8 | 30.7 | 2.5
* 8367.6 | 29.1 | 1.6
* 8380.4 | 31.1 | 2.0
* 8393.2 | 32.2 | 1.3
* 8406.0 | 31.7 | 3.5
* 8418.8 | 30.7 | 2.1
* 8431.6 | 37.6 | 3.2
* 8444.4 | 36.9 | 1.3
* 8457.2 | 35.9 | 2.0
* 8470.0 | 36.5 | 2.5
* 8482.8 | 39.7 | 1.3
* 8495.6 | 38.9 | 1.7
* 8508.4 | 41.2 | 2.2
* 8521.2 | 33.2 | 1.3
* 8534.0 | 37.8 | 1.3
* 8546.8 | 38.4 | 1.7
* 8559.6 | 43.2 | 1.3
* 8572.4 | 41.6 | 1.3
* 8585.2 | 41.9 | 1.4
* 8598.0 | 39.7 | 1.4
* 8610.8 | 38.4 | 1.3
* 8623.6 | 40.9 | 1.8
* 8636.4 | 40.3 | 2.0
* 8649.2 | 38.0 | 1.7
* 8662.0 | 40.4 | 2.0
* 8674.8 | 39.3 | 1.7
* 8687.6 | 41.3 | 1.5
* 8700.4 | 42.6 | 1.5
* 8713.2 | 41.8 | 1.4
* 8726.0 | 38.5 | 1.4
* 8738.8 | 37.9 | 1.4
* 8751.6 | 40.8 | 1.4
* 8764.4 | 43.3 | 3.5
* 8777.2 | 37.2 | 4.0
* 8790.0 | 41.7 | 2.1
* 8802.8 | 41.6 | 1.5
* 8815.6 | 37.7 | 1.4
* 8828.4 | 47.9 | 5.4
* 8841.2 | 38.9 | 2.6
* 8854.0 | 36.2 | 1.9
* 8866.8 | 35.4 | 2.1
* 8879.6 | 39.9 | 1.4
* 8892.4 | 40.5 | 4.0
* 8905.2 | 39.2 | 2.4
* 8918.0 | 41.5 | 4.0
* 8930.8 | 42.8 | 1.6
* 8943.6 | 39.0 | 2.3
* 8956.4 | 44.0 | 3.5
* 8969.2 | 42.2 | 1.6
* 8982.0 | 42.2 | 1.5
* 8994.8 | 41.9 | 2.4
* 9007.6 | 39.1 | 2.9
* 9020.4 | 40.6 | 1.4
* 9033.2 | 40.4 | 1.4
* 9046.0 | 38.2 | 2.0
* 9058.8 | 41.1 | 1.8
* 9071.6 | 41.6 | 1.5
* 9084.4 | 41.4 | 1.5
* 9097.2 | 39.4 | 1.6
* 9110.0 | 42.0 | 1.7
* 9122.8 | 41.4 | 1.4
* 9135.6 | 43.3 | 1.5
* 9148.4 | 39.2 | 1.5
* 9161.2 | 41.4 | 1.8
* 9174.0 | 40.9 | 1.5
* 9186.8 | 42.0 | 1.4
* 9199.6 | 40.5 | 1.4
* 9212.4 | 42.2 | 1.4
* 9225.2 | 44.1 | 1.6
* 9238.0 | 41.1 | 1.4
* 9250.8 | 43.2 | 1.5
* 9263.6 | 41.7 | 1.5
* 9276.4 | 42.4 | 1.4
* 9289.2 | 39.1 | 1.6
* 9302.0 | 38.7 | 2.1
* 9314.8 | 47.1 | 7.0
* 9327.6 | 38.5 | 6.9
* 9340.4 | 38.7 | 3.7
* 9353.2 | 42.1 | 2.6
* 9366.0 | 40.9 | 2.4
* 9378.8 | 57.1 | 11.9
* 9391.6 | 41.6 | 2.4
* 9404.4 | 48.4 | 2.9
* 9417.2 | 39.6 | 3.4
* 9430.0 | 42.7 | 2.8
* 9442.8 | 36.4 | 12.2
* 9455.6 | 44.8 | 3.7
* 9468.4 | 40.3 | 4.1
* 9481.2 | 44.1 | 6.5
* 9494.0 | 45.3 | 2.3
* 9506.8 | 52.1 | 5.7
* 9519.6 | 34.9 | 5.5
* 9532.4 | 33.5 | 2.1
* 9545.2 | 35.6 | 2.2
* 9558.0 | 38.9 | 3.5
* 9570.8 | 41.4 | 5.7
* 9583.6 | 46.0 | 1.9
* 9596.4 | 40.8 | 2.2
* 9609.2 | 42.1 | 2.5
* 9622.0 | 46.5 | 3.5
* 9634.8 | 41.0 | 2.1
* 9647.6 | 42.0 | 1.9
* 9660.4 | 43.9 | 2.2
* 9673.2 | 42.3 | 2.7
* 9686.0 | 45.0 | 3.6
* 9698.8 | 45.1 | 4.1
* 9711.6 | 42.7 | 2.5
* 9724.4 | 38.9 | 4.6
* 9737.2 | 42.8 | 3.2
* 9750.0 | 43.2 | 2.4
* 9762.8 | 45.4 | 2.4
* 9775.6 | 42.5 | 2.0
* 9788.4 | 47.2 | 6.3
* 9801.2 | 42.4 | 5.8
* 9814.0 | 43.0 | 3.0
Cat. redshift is 0.617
